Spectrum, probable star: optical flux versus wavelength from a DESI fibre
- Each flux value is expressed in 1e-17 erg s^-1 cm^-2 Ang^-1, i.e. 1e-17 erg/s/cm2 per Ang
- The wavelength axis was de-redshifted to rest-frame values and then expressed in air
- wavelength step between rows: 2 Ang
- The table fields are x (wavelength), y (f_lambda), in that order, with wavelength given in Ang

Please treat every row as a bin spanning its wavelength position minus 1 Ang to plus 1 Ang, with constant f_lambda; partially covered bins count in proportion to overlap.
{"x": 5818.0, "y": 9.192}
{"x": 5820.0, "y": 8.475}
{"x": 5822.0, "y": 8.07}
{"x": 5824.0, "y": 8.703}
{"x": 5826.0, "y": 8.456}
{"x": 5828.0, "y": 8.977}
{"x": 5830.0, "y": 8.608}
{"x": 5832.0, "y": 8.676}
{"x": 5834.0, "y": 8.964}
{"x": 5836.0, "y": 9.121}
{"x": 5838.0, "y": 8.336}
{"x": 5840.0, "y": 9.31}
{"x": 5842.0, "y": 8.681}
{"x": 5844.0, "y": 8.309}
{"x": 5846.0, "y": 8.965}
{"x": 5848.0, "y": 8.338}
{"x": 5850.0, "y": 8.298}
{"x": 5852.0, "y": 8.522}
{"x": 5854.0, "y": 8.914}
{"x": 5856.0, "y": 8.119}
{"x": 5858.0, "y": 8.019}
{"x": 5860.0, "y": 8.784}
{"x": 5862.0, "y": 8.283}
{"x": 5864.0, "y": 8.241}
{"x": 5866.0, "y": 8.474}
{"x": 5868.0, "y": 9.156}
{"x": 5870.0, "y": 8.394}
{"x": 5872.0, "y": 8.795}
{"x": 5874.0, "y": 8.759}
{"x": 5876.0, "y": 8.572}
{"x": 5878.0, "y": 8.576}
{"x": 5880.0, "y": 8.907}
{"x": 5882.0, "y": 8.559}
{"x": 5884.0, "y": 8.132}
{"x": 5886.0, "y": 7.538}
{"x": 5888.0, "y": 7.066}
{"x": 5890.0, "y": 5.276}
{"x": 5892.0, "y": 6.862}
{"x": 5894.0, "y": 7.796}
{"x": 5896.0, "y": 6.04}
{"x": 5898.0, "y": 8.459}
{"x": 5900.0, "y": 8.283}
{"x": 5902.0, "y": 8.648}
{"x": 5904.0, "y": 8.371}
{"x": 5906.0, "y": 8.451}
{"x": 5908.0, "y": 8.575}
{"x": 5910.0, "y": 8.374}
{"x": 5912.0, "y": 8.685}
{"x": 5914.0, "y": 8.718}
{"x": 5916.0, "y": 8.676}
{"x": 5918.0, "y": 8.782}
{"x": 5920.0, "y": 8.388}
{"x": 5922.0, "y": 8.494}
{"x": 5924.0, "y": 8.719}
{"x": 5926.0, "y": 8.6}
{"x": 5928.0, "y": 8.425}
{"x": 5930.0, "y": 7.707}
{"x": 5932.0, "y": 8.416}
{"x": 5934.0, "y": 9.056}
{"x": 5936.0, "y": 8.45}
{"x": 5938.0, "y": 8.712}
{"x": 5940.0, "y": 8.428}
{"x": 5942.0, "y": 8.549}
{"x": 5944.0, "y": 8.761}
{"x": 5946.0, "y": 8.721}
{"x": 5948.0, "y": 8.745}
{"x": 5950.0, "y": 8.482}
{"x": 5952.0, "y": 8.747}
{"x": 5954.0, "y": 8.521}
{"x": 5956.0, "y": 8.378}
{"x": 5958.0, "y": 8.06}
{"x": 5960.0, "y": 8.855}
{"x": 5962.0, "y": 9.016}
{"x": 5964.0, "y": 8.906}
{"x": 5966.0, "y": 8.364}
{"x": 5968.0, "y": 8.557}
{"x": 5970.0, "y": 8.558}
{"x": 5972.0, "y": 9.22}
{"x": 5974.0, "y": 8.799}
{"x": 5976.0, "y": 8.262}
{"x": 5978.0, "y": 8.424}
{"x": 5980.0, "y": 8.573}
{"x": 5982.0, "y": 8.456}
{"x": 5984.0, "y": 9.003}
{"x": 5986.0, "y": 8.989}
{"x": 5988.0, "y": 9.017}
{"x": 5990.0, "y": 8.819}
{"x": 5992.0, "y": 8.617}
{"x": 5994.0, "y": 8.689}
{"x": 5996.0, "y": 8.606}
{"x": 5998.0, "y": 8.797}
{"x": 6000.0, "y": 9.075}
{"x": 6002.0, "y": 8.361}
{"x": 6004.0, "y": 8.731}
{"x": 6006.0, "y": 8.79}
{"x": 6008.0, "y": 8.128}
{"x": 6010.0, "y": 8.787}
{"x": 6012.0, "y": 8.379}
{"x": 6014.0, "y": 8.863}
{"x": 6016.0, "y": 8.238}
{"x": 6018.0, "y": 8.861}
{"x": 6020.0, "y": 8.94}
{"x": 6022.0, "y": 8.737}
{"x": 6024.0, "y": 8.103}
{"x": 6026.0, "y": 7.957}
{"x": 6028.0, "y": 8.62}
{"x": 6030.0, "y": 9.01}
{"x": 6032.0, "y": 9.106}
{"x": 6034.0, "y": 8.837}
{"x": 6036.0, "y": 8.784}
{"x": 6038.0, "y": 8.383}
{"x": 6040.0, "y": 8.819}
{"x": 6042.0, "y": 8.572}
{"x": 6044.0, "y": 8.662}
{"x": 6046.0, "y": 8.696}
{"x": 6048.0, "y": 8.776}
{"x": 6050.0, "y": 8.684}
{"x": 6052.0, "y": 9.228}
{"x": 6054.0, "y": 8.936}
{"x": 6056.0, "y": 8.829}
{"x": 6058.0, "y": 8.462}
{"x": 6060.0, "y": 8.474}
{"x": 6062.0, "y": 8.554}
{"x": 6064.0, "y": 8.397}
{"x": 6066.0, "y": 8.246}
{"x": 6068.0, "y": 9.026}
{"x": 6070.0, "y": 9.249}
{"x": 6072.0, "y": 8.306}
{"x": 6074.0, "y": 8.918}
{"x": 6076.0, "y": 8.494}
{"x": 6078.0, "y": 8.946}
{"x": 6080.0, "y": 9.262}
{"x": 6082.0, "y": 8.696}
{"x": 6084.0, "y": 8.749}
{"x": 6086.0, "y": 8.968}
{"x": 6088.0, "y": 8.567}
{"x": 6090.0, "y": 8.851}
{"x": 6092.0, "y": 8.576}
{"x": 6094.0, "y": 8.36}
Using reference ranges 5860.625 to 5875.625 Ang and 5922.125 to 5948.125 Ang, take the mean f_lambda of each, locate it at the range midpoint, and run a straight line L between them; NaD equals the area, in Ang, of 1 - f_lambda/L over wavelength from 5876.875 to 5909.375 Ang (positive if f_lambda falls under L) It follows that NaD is 2.7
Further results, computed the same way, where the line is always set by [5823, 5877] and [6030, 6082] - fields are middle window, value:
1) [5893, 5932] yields 1.5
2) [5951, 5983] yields 0.3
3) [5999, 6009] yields 0.1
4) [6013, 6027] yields 0.3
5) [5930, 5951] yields 0.2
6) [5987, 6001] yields -0.1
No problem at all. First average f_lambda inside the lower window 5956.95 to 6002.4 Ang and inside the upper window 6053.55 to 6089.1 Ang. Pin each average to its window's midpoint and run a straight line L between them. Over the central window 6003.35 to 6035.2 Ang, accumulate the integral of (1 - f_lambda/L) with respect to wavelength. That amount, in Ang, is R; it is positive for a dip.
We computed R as 0.3 Ang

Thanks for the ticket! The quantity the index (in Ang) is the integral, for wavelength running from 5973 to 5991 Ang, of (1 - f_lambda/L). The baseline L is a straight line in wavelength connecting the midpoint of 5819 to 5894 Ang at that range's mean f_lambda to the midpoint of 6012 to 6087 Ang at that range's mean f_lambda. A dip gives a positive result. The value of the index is -0.2 Ang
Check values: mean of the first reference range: 8.38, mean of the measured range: 8.7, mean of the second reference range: 8.71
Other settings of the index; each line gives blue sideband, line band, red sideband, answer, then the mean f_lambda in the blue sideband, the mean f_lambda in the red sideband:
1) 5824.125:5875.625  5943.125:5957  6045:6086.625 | 0.1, 8.62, 8.76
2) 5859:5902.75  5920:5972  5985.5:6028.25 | -1.3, 8.07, 8.64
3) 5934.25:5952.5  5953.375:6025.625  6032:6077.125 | 0.2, 8.64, 8.71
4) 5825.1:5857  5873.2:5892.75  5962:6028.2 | 1.9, 8.66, 8.65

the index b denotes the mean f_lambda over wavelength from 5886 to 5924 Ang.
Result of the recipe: 8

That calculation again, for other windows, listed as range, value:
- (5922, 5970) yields 8.57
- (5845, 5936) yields 8.3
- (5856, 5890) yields 8.29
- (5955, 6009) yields 8.67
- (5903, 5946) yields 8.54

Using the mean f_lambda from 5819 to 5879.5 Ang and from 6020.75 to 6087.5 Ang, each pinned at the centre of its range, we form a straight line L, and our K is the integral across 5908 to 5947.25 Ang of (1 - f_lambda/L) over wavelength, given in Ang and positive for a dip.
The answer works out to 0.4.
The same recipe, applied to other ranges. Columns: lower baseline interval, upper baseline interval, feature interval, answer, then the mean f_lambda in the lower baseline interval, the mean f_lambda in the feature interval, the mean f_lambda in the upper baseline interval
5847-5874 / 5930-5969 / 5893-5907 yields 0.9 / 8.5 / 8.01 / 8.59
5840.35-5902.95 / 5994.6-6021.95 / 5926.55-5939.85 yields -0.1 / 8.2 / 8.46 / 8.66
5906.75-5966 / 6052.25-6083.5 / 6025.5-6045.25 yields 0.0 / 8.58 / 8.69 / 8.73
